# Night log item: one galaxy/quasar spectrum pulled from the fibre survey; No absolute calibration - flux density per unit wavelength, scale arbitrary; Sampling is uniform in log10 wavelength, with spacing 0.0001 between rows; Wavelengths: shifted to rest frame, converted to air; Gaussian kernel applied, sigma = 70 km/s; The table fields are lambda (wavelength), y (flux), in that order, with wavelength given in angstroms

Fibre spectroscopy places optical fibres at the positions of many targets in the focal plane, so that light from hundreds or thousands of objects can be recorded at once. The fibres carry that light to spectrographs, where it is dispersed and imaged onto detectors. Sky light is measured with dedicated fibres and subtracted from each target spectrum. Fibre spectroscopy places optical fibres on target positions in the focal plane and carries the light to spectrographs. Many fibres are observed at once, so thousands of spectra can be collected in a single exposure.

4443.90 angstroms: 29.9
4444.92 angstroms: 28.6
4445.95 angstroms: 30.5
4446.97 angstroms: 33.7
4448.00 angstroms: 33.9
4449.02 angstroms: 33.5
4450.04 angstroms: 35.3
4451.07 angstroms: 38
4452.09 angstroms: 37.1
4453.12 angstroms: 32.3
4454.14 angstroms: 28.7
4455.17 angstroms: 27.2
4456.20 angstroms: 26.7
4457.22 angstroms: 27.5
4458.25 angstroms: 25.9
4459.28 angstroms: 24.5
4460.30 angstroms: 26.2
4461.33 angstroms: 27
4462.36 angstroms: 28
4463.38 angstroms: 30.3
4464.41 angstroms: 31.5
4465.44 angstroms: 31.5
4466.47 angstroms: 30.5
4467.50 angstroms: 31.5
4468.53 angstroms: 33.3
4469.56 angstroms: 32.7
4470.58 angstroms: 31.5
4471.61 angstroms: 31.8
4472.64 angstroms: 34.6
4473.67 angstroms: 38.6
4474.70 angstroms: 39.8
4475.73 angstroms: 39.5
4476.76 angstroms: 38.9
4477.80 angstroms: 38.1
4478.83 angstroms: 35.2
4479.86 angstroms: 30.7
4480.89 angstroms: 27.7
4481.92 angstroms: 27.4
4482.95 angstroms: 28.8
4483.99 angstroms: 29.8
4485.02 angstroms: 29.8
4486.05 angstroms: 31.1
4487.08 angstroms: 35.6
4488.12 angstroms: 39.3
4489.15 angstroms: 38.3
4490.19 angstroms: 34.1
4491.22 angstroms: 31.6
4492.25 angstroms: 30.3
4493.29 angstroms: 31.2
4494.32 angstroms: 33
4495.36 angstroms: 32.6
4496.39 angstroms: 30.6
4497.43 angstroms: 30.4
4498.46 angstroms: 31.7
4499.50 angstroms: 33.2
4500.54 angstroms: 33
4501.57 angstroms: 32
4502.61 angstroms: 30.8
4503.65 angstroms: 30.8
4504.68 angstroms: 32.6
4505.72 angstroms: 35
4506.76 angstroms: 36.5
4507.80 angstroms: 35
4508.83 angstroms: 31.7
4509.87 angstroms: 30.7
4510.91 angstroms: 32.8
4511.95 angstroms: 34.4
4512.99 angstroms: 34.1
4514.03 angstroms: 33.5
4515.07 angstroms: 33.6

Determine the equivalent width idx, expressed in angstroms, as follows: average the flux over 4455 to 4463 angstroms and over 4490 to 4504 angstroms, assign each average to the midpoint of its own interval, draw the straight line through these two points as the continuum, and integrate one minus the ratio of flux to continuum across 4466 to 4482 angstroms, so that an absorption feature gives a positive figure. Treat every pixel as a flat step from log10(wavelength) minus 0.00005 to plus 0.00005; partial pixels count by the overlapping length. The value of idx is -3.0 angstroms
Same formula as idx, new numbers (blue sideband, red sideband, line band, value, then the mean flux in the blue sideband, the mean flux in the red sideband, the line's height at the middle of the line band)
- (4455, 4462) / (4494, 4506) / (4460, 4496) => -4.49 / 26.4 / 32.1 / 29.1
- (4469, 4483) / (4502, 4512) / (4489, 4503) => 0.49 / 34.1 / 32.9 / 33.4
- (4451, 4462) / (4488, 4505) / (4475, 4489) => -1.03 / 28.8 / 32.5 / 31.2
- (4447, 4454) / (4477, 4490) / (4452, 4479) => 1.59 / 34.6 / 32.8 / 33.8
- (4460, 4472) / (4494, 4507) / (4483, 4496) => -0.45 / 30.6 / 32.4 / 31.8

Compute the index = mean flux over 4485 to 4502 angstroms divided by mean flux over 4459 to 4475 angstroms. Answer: 1.05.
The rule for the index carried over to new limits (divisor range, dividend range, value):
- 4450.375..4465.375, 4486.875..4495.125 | 1.15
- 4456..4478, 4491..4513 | 1.02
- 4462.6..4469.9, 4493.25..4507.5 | 1.03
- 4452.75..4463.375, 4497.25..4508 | 1.19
